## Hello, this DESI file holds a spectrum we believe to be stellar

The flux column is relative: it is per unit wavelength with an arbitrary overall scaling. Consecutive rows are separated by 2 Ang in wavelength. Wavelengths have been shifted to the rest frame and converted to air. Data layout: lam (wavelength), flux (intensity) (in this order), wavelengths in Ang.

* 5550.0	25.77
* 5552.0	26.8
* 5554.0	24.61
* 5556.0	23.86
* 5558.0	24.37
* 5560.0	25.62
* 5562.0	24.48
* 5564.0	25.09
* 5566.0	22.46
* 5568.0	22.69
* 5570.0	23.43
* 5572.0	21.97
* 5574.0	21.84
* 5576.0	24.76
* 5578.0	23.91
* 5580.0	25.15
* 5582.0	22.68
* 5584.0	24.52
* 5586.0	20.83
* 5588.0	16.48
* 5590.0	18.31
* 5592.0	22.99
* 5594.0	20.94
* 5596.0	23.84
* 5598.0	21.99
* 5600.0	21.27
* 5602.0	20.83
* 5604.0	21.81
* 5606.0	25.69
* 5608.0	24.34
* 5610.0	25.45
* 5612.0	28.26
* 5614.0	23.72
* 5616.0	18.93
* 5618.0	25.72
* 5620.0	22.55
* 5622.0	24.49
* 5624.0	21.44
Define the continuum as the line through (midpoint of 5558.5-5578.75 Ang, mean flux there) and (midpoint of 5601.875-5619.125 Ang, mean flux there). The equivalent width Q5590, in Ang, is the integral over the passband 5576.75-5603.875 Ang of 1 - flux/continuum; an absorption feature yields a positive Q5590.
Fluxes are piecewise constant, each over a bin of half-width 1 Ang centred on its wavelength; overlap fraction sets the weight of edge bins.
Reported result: 2.2 Ang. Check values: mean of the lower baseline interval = 23.6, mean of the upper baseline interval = 24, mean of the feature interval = 21.9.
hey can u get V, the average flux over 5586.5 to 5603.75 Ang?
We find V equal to 20.9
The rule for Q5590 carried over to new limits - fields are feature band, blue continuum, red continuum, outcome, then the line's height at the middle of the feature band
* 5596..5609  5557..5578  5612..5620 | 0.4 Ang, 23.5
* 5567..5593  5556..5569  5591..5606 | 1.0 Ang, 23.2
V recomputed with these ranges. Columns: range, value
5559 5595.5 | 22.7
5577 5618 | 22.7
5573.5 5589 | 22.5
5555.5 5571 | 24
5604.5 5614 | 25.5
